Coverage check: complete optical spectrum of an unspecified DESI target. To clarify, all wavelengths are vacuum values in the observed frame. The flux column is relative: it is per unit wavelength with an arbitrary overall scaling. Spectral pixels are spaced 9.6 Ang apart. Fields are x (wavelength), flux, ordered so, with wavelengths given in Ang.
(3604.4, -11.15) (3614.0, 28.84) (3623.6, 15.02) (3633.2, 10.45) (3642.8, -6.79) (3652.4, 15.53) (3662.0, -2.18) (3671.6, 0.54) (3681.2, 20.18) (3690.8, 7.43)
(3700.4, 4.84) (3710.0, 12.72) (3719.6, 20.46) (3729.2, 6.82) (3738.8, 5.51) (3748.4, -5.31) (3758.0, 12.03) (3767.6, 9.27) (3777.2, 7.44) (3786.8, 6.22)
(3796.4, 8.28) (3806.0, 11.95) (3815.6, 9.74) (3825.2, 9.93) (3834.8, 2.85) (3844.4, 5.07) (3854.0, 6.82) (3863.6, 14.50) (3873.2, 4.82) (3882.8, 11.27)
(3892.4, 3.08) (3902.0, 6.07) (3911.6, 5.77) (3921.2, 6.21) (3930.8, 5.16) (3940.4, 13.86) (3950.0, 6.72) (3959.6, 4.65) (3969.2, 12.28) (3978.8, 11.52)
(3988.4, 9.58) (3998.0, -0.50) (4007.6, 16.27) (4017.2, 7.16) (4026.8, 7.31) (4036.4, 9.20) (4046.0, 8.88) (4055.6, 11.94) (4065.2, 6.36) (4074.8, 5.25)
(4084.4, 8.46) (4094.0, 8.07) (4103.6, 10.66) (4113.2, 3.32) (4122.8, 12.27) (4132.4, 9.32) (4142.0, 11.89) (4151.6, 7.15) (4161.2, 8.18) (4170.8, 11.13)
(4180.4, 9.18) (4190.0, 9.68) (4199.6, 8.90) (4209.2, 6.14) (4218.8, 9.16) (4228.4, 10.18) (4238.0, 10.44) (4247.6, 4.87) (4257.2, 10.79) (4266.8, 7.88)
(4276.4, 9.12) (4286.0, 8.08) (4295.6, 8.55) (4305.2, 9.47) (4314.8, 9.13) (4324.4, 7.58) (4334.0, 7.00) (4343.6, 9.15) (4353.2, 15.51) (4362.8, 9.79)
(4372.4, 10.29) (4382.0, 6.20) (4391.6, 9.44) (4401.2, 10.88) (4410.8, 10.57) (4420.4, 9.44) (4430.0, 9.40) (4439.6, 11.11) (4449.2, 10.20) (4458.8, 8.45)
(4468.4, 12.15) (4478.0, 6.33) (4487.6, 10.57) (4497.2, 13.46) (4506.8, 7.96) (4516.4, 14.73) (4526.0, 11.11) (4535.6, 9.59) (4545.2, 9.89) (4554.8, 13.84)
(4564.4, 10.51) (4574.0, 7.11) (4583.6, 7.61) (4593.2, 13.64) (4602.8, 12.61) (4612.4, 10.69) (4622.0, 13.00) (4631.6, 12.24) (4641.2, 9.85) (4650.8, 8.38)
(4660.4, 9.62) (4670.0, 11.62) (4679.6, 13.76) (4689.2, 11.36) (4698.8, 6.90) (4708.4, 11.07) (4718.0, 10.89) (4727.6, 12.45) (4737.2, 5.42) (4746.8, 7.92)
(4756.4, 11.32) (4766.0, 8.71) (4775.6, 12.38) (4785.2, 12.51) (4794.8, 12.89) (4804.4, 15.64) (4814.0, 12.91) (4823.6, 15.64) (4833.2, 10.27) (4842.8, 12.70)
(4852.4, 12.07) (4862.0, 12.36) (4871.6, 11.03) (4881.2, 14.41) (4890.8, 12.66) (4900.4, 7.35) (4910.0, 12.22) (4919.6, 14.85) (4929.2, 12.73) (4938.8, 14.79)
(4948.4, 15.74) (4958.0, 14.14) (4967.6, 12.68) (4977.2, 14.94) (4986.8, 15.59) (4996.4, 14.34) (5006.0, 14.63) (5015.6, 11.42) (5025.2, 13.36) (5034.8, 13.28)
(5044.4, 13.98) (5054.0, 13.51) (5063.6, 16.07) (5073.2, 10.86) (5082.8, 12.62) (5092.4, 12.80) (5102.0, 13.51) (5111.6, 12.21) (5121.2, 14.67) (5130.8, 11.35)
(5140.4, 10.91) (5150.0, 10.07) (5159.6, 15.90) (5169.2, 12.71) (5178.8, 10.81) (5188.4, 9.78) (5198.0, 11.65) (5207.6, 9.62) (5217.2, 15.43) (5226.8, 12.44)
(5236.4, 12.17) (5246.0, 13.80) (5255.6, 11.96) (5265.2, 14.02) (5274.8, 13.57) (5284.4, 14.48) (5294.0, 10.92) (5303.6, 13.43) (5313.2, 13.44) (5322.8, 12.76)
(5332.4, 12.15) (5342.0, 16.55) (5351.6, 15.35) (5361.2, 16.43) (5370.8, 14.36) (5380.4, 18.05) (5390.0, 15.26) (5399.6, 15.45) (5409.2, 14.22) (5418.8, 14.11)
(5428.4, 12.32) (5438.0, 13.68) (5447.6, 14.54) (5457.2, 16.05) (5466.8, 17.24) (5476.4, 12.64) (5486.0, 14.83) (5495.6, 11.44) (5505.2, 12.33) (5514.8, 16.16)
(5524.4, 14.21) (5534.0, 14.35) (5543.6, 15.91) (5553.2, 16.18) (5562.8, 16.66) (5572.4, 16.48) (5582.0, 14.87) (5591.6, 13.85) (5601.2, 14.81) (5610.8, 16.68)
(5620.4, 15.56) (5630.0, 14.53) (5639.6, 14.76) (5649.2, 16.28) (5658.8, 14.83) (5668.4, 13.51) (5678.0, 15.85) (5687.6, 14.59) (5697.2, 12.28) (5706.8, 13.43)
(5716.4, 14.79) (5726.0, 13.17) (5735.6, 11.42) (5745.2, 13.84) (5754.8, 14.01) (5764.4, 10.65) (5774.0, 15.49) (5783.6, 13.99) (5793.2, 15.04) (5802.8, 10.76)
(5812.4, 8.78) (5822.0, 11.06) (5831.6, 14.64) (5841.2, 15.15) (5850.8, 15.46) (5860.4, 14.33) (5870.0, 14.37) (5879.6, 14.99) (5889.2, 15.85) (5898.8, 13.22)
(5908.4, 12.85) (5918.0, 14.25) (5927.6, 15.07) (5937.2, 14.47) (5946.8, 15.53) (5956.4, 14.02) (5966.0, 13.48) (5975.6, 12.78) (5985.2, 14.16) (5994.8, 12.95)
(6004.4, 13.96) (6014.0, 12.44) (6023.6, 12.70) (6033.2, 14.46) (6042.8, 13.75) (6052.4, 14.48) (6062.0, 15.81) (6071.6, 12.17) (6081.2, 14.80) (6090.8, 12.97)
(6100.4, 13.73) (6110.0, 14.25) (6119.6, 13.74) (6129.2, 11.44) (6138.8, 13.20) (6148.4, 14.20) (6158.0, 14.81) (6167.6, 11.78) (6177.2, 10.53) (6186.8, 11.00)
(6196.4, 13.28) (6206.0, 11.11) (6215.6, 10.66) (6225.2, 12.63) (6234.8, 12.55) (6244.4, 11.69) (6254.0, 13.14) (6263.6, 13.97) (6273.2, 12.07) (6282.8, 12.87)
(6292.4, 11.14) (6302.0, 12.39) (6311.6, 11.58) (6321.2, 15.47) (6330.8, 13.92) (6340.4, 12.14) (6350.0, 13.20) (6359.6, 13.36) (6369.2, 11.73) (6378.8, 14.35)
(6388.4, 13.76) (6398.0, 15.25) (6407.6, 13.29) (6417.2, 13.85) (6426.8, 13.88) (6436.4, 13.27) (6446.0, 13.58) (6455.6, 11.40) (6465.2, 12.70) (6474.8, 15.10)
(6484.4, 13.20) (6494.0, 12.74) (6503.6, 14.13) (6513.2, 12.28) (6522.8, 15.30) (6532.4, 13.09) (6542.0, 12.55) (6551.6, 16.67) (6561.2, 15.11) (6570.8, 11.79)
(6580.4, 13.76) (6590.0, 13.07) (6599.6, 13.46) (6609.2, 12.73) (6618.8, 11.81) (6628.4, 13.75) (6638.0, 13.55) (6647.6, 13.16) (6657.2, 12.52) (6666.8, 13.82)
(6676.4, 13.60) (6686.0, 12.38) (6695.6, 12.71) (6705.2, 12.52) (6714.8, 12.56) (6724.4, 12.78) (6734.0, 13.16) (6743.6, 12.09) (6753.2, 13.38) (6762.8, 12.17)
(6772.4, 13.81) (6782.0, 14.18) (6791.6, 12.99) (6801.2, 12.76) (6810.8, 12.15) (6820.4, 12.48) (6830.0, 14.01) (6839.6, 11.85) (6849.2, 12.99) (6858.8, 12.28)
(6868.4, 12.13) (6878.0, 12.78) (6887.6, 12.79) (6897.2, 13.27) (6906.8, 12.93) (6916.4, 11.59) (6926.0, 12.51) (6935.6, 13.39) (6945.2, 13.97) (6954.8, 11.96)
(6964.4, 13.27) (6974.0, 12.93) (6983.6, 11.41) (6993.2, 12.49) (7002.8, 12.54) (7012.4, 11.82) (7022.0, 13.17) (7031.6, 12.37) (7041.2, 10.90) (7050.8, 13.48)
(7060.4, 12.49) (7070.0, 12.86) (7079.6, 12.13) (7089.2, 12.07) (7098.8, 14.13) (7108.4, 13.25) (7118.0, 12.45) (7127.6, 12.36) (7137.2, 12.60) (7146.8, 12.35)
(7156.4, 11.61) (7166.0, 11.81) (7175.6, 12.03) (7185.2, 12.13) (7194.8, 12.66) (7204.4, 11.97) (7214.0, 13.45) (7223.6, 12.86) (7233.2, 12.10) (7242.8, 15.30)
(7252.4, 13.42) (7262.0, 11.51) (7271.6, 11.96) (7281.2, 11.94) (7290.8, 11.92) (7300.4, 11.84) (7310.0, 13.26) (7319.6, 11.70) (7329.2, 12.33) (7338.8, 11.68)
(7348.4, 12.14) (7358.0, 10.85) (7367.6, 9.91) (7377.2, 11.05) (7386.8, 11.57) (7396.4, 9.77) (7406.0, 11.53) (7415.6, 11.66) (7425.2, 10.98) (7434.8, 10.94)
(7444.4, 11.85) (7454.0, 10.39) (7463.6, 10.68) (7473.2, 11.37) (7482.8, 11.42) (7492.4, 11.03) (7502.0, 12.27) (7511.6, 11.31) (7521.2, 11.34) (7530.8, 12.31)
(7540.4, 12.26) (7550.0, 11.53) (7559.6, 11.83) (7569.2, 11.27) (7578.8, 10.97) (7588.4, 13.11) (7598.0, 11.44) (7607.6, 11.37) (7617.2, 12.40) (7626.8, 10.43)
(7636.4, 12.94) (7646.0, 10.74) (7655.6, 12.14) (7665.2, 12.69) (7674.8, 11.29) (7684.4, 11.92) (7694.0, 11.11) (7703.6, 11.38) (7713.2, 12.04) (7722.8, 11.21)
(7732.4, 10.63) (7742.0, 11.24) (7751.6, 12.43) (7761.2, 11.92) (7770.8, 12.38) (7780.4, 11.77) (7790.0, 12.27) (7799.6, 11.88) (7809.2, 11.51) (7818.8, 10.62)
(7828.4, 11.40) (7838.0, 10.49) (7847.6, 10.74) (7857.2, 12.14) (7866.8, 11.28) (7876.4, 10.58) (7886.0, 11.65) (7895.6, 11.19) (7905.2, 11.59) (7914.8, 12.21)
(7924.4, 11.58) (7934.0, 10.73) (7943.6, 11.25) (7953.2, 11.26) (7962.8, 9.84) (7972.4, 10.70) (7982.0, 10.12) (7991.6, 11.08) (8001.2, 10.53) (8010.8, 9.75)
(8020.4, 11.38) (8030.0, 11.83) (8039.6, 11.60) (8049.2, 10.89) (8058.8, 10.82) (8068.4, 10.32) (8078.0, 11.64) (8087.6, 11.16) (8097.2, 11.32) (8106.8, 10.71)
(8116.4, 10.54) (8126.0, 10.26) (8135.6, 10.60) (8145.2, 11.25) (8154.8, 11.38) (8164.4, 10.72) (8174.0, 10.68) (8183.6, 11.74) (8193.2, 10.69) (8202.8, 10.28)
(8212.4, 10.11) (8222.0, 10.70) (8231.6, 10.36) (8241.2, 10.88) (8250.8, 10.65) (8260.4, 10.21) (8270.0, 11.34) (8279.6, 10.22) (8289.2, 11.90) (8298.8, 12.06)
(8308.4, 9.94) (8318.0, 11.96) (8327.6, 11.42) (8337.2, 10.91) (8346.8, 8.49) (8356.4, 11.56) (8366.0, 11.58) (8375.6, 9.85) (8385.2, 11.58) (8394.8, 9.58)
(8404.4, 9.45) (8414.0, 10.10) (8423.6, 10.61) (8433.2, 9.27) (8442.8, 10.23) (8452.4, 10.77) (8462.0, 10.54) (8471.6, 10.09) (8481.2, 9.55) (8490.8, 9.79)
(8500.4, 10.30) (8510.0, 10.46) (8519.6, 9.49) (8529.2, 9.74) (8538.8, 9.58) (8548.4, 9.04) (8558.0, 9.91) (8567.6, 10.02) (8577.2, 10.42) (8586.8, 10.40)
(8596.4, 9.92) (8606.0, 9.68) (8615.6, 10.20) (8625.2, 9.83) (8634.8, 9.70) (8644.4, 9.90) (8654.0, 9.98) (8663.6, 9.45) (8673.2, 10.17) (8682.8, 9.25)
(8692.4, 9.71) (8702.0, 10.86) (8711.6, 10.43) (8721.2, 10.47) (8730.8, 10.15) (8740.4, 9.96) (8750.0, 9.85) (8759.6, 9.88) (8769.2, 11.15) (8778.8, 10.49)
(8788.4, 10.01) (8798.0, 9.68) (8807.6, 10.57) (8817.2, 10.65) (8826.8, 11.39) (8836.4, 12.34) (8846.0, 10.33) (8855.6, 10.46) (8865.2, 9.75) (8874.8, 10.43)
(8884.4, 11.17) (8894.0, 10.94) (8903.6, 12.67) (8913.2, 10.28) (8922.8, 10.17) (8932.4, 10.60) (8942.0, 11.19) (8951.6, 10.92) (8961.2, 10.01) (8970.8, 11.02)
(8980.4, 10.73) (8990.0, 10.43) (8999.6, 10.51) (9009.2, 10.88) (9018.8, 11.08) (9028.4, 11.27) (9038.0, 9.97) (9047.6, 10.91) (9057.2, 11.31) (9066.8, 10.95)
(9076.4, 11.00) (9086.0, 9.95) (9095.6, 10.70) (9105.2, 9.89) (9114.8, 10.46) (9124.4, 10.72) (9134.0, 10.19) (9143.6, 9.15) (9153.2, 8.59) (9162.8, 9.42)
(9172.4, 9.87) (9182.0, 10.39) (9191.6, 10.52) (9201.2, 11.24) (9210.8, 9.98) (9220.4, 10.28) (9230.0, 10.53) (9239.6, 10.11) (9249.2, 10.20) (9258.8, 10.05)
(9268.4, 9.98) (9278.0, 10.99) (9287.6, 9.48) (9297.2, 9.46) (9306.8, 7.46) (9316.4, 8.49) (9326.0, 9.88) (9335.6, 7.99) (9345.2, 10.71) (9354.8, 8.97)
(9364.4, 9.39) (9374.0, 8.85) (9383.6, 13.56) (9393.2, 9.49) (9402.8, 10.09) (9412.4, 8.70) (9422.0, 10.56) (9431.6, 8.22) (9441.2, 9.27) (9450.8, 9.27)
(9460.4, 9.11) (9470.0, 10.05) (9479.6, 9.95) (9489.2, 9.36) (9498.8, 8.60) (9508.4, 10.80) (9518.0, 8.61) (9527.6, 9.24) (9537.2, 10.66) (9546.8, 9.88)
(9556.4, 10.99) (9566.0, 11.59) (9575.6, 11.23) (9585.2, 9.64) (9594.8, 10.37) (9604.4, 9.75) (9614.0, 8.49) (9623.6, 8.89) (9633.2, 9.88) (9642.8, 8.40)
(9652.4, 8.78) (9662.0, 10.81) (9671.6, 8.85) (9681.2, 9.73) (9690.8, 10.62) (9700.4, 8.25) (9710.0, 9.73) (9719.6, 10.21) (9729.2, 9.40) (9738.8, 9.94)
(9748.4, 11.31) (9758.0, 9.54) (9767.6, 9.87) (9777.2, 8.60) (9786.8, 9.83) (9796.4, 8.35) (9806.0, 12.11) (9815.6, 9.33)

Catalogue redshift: 0.19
